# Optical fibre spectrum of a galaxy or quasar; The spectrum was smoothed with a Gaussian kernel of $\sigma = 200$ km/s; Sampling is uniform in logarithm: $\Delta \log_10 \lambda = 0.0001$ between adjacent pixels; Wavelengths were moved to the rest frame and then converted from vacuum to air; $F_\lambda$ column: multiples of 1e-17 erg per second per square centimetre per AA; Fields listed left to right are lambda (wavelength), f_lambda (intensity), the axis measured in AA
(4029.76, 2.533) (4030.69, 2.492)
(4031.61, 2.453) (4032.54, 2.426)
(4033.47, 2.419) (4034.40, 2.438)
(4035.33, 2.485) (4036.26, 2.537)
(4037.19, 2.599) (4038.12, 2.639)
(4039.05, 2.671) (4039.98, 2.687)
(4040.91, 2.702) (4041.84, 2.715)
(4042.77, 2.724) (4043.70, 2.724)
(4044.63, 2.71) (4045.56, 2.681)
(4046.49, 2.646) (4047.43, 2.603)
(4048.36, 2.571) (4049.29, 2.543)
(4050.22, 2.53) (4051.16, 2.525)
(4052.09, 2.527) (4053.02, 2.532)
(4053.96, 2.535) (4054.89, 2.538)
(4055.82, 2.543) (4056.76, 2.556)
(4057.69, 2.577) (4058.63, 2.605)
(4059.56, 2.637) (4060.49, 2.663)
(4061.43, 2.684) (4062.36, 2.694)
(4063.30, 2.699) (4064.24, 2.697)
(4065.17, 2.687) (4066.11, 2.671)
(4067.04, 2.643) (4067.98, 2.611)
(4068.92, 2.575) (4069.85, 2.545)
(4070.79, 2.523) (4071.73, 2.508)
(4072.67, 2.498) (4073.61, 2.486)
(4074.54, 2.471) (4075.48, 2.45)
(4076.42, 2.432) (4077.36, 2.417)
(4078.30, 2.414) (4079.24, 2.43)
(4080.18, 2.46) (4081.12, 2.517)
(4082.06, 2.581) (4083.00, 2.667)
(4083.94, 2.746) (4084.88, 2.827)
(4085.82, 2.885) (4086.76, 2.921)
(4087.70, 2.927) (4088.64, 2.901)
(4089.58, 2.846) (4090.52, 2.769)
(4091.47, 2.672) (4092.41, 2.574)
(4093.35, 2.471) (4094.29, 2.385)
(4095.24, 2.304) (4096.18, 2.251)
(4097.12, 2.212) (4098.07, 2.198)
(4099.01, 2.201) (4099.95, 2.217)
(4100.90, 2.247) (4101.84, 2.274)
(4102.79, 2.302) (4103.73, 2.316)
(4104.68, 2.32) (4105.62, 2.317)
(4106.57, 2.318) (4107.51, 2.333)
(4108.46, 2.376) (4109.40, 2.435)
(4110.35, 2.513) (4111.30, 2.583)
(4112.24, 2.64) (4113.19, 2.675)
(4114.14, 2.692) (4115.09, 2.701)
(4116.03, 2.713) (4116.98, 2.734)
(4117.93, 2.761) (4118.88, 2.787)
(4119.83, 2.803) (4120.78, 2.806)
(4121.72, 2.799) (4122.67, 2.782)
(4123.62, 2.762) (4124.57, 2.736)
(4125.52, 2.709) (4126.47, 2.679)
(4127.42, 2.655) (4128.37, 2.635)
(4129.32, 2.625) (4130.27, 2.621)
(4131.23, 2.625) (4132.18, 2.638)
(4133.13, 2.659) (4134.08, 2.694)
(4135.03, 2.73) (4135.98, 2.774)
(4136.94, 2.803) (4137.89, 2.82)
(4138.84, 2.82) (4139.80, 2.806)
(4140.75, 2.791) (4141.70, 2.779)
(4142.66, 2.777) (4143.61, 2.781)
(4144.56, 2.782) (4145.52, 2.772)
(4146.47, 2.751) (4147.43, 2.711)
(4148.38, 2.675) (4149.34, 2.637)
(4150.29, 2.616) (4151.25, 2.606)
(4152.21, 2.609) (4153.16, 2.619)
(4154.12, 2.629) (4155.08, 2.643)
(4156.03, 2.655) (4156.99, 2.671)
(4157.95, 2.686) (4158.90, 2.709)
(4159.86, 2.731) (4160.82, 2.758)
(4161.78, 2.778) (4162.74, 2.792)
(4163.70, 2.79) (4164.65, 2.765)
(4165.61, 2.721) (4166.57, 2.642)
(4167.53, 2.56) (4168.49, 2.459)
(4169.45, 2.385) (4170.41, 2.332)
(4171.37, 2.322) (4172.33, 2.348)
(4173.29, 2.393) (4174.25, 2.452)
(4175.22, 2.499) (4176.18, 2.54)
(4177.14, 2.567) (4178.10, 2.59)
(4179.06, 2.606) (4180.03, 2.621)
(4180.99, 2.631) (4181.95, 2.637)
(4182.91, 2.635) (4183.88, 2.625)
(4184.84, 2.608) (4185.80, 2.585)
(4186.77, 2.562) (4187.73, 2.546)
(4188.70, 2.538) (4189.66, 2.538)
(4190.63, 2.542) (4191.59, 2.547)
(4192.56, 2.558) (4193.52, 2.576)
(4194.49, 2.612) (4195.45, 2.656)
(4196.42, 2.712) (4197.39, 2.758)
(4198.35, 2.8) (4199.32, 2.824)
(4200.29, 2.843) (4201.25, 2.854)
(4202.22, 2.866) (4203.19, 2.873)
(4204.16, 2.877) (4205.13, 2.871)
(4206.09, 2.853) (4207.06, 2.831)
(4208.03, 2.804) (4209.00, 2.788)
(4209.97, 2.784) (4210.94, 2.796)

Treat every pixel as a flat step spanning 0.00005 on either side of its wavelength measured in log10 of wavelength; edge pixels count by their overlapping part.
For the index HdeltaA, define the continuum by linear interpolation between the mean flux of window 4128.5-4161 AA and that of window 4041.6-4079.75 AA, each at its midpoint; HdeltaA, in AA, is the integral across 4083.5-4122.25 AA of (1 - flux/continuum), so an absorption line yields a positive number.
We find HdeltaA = 1.3 AA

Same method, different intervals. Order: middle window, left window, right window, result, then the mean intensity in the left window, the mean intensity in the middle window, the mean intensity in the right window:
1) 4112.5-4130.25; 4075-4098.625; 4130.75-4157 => -0.4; 2.57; 2.72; 2.71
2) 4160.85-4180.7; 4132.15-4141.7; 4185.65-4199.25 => 0.8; 2.76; 2.56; 2.62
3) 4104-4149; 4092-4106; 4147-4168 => -3.4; 2.31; 2.67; 2.68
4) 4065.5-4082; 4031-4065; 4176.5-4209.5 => 0.6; 2.6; 2.51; 2.69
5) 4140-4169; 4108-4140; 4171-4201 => -0.6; 2.69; 2.7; 2.59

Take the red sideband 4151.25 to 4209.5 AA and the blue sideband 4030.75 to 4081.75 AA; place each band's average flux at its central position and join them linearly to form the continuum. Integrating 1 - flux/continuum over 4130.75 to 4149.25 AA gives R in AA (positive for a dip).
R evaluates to -0.9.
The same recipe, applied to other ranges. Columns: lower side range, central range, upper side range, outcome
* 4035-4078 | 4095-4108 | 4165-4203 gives 1.61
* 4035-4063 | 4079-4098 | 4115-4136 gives 0.39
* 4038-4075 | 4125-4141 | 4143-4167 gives -0.17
